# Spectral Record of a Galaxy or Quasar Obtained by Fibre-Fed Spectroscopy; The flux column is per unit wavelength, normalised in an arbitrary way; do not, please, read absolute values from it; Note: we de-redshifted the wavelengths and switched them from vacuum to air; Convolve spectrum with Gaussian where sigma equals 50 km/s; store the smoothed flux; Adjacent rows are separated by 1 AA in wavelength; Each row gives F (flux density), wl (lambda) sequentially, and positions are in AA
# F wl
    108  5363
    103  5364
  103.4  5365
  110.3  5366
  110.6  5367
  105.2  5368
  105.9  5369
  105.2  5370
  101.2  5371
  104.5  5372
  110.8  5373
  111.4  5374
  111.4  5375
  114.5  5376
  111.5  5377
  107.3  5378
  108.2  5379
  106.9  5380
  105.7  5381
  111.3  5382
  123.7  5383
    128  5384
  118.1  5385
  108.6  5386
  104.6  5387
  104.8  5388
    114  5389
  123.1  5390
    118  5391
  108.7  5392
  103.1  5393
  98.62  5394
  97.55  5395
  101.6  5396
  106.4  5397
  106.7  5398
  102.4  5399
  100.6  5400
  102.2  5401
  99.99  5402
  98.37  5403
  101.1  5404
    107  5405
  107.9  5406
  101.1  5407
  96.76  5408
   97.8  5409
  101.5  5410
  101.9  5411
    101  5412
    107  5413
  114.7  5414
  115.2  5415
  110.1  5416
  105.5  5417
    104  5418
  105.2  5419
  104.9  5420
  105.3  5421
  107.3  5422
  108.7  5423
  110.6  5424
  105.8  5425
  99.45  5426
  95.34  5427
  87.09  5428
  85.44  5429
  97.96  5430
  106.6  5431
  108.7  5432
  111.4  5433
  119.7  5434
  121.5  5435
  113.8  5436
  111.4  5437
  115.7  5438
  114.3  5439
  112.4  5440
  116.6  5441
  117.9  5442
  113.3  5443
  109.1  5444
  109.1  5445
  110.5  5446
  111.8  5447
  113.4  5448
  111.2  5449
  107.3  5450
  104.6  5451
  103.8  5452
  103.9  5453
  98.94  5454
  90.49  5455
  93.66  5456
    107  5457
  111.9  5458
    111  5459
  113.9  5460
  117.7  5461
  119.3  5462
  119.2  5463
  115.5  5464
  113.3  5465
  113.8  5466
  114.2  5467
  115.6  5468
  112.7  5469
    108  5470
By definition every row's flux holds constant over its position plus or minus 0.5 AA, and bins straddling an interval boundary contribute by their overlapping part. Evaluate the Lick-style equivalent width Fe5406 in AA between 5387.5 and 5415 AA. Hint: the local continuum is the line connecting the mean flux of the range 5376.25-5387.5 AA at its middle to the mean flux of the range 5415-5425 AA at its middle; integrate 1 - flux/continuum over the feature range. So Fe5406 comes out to 1.2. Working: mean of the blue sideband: 112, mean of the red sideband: 107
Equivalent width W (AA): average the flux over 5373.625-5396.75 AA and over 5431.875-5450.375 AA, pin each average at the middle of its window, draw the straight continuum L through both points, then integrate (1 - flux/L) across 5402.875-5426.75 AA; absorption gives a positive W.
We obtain 1.5 AA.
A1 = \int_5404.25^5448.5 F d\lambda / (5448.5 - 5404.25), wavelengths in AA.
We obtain 107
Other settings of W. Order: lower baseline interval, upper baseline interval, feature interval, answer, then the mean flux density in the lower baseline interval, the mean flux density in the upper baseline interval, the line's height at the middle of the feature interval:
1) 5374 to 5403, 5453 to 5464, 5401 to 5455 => 1.1 AA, 109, 108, 109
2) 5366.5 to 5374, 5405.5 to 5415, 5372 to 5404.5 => -0.9 AA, 107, 104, 105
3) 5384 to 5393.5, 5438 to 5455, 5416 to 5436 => 1.0 AA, 112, 109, 110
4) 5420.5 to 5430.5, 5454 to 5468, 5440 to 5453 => -0.5 AA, 100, 111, 106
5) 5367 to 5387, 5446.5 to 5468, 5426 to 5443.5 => 0.2 AA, 110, 109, 110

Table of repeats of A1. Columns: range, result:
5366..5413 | 107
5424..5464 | 108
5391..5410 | 103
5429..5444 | 112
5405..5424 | 106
